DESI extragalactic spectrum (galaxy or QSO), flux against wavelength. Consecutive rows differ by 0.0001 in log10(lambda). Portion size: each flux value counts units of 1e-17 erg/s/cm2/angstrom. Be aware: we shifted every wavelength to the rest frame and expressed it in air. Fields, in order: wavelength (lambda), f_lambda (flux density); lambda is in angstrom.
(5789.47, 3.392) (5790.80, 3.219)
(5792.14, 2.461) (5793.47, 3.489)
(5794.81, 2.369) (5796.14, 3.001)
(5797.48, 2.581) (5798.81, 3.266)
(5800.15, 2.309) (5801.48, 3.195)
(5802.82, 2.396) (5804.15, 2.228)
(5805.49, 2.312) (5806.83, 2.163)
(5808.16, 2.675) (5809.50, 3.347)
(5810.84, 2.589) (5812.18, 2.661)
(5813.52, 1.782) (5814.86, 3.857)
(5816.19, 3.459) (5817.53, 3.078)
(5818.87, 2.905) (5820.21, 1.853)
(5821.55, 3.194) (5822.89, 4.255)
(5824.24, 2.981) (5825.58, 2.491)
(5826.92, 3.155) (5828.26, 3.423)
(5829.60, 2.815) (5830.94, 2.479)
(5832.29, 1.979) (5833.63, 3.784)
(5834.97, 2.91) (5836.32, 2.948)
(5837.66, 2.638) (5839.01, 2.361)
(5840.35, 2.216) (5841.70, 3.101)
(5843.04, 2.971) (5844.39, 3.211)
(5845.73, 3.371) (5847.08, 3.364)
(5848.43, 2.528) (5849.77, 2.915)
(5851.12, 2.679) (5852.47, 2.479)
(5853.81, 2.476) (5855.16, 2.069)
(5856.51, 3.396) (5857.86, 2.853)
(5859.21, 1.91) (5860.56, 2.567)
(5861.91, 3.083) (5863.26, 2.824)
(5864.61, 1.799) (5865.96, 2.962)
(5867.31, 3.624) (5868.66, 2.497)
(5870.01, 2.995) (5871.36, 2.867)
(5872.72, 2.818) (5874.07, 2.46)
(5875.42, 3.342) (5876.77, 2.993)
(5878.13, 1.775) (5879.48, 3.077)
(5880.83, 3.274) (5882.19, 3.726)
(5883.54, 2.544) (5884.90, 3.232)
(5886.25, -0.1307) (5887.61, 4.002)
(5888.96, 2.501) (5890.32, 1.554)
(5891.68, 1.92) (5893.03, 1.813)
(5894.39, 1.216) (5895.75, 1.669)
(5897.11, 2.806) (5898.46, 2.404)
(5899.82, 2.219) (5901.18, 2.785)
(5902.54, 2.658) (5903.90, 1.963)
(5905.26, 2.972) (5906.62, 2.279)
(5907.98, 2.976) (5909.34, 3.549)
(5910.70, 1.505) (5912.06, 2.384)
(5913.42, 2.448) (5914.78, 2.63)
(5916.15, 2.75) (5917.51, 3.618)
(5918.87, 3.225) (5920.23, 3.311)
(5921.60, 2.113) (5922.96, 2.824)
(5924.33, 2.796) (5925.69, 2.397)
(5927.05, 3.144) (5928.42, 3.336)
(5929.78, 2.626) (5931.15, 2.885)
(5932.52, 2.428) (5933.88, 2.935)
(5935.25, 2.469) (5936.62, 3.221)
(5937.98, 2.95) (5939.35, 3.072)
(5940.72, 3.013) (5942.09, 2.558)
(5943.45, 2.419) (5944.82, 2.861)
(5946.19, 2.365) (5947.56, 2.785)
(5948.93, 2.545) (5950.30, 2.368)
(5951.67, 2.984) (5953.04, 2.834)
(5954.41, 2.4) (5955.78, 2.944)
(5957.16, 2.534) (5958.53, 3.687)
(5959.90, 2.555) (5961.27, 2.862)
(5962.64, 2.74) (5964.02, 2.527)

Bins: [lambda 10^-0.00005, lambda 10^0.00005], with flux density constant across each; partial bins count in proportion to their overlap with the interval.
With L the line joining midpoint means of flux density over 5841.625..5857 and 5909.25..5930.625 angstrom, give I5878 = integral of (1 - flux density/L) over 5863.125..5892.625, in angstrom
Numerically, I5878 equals 1.8 angstrom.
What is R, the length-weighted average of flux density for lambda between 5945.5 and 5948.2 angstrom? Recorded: 2.57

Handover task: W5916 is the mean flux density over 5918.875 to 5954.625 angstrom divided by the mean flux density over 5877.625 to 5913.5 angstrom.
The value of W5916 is 1.1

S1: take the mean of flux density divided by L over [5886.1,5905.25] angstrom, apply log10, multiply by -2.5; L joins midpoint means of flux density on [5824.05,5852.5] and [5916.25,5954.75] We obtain 0.28 mag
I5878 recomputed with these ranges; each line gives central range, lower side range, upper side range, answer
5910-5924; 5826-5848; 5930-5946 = 0.6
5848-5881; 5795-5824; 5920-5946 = 0.9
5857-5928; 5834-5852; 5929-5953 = 4.9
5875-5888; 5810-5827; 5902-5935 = 0.3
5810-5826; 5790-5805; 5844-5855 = -0.8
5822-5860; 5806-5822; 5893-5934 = -1.5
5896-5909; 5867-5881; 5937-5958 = 1.1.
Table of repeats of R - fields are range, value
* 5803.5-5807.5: 2.24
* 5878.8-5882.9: 3.35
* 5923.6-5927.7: 2.78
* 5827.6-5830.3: 3.12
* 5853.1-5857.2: 2.65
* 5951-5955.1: 2.74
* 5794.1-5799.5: 2.8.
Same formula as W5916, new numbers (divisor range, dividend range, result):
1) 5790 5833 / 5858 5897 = 0.90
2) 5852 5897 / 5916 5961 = 1.10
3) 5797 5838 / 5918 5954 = 0.98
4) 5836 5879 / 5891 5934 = 0.94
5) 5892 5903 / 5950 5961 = 1.29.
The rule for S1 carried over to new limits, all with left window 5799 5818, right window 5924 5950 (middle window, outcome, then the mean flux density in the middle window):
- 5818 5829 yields -0.11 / 3.03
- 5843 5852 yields -0.10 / 2.99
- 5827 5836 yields -0.07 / 2.92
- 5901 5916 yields 0.08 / 2.56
